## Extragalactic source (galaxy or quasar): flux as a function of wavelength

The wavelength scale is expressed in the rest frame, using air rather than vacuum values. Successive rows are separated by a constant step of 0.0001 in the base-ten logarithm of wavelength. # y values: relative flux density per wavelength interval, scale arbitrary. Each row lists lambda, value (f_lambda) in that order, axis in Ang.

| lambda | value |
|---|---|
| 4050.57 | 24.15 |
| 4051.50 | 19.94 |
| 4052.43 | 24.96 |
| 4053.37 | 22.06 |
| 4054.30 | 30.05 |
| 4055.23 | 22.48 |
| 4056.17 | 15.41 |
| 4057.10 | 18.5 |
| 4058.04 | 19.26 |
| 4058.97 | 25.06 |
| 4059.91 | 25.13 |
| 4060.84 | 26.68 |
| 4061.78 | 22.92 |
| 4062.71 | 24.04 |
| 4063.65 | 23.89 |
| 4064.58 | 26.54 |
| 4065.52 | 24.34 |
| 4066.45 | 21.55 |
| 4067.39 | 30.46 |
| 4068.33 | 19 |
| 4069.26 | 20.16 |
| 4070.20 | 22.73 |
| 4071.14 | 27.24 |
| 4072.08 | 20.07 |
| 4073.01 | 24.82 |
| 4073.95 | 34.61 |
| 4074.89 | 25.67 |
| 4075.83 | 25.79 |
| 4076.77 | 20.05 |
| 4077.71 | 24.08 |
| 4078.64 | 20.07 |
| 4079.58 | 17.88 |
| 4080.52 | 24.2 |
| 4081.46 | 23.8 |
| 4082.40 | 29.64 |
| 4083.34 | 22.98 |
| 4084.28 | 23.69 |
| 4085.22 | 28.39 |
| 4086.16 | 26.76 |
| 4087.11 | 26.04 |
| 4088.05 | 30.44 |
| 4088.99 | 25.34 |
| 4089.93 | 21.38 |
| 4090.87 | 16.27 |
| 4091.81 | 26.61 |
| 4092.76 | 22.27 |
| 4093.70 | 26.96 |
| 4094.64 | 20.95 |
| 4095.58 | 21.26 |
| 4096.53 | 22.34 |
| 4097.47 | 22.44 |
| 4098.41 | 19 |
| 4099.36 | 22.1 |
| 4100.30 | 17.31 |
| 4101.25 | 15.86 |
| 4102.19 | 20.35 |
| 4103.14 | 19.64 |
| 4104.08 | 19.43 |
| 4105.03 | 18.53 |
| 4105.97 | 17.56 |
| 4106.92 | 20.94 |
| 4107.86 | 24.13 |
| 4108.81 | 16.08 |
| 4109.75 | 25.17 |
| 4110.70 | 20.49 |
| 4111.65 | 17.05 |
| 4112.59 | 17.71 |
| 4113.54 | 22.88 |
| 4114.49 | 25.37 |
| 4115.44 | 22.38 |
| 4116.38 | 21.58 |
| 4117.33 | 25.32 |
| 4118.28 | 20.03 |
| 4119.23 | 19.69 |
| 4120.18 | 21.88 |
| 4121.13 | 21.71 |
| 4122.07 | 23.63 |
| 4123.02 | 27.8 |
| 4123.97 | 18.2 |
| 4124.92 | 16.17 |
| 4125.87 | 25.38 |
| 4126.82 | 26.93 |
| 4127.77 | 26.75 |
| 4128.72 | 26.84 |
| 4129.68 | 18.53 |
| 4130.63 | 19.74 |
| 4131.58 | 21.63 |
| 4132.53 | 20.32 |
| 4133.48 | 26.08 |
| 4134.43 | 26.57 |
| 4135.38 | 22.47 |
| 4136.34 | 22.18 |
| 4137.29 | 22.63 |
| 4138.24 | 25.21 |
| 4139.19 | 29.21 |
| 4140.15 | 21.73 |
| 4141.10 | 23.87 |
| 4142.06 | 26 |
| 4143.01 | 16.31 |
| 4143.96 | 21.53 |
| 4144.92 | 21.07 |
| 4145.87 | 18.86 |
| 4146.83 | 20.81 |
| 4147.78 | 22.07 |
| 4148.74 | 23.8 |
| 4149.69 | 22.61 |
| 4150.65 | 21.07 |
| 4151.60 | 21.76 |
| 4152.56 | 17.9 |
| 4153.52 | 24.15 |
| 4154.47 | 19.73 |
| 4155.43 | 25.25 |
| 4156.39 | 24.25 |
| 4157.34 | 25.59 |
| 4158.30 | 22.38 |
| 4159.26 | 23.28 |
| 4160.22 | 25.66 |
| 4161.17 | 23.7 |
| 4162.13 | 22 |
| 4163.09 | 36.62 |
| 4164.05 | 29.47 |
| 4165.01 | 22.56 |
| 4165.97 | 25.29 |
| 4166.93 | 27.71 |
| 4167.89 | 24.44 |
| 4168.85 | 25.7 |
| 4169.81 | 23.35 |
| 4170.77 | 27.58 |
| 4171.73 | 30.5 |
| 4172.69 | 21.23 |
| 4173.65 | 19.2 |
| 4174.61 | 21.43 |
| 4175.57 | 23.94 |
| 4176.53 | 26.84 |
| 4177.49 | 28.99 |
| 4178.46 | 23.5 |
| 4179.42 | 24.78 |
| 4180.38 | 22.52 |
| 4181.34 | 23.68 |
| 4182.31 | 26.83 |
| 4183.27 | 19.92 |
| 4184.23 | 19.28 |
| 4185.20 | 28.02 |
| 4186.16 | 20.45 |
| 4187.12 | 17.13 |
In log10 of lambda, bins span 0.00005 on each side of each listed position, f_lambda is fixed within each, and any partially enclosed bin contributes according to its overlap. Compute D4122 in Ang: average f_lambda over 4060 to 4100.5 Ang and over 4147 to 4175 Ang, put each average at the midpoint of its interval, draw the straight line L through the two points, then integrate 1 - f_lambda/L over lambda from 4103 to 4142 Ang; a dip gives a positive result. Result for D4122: 2.8 Ang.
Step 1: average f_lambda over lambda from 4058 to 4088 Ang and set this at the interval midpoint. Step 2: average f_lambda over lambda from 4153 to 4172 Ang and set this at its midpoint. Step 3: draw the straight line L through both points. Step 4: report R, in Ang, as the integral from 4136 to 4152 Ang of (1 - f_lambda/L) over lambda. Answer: 1.8 Ang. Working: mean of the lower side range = 24.5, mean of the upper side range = 25.4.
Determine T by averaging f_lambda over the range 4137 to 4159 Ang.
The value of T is 22.5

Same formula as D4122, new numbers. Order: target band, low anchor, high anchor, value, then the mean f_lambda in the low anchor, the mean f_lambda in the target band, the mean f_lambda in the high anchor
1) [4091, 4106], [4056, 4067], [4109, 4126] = 0.9 Ang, 23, 20.8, 21.6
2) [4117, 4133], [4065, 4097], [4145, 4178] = 1.1 Ang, 24.1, 22.4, 24.1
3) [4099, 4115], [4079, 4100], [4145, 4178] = 2.5 Ang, 23.6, 20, 24.1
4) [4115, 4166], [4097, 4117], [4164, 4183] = -1.2 Ang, 20.3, 23.1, 24.8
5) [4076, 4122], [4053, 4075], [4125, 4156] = 2.5 Ang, 23.8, 22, 22.7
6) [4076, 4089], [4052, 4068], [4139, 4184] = -0.5 Ang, 23.7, 24.5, 23.8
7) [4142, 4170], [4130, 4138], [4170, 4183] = 0.3 Ang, 22.7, 23.5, 24.6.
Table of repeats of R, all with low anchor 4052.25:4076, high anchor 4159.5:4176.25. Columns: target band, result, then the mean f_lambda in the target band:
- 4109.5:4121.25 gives 1.46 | 21.6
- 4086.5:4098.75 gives 0.53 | 23.3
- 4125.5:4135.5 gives 0.42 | 23.8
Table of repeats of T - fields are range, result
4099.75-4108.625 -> 19.2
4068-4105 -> 23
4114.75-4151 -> 22.6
